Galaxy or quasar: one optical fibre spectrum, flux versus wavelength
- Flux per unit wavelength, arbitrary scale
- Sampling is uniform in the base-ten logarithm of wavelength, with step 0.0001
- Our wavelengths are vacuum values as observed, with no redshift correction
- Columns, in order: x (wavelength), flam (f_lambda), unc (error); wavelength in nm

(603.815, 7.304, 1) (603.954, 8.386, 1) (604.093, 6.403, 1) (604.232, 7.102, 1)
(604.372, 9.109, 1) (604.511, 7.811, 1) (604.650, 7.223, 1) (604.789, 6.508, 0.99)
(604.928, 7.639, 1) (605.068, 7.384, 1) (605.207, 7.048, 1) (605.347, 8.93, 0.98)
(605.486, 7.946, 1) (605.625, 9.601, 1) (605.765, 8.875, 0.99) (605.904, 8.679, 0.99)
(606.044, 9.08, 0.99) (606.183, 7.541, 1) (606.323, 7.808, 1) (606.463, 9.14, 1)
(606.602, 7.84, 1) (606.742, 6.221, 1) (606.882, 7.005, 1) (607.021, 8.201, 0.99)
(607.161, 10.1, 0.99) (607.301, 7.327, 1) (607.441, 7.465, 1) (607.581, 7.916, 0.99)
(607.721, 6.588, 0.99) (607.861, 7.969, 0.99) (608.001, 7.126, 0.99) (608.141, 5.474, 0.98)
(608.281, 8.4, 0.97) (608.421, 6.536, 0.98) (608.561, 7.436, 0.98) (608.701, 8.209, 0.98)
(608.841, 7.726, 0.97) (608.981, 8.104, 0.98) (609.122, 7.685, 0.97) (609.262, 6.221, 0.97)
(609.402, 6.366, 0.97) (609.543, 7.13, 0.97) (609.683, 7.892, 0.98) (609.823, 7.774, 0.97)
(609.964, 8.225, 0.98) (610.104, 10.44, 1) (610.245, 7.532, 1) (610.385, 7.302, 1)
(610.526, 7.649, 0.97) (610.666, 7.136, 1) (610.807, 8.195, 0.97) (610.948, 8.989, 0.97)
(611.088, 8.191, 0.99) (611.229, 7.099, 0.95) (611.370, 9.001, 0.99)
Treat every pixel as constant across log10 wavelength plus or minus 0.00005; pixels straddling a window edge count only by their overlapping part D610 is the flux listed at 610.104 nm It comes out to 10.44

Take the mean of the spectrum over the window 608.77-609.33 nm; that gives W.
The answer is 7.44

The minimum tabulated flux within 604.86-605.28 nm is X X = 7.048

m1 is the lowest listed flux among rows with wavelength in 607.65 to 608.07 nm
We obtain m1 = 6.588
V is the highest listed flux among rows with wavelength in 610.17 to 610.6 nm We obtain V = 7.649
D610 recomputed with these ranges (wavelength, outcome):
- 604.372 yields 9.109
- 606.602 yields 7.84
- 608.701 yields 8.209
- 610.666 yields 7.136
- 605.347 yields 8.93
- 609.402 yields 6.366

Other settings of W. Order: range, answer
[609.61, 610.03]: 7.96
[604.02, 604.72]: 7.53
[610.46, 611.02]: 8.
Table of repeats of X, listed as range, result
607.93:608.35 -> 5.474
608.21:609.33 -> 6.221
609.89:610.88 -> 7.136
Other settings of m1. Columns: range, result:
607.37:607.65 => 7.465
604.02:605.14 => 6.403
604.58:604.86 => 6.508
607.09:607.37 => 7.327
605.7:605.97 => 8.679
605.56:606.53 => 7.541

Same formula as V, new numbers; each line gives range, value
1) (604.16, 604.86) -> 9.109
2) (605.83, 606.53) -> 9.14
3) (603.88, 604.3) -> 8.386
